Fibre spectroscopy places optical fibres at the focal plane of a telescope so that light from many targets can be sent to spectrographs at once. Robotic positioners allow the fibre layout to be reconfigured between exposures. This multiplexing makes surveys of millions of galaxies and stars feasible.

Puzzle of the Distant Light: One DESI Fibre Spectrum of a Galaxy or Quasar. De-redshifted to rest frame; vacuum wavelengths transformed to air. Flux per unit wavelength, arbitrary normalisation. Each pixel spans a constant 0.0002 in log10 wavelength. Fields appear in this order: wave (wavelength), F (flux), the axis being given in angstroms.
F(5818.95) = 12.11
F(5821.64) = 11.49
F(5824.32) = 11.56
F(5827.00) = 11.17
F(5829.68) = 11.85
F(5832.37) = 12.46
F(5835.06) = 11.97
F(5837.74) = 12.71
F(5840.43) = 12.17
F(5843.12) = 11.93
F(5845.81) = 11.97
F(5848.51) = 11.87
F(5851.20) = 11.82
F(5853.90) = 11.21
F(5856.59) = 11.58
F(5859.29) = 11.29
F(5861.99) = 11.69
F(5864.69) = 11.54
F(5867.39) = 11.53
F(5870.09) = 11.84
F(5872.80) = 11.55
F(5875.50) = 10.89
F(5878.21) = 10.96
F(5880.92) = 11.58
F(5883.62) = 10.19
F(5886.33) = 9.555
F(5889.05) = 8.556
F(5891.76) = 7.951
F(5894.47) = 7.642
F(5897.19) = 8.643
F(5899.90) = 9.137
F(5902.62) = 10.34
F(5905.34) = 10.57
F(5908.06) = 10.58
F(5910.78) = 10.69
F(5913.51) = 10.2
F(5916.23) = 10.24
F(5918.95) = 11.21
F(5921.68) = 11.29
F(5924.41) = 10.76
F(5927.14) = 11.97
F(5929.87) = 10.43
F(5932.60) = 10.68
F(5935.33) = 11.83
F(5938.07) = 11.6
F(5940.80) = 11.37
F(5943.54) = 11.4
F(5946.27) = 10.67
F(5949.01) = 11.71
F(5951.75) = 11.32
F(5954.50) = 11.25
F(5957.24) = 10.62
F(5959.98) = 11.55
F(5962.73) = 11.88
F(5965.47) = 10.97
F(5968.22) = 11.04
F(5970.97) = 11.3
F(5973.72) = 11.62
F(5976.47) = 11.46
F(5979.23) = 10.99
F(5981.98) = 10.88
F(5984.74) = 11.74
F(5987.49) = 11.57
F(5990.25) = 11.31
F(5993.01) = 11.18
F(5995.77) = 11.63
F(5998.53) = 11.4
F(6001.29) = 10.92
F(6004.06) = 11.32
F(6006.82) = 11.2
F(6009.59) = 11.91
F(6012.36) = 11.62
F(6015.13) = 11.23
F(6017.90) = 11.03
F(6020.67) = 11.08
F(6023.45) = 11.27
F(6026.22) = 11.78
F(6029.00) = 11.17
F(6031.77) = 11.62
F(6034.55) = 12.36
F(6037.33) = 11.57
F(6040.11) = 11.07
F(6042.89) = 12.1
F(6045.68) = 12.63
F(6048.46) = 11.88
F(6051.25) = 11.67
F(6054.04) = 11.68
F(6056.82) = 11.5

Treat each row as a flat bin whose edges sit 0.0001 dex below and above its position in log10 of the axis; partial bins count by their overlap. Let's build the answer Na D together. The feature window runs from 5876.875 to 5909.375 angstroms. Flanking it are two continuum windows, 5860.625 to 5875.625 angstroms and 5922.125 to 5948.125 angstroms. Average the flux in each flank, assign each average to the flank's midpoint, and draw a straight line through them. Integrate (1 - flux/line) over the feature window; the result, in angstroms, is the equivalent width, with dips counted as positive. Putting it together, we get 5.1 angstroms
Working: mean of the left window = 11.6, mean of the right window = 11.2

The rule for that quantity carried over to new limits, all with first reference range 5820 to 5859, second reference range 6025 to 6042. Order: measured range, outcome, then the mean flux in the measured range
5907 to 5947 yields 2.47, 11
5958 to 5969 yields 0.33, 11.3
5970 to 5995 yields 0.69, 11.3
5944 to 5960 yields 0.73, 11.2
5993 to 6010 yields 0.43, 11.4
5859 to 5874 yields 0.26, 11.6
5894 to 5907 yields 2.60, 9.41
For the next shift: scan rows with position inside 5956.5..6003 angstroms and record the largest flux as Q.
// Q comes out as 11.88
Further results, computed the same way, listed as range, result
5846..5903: 11.87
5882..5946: 11.97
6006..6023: 11.91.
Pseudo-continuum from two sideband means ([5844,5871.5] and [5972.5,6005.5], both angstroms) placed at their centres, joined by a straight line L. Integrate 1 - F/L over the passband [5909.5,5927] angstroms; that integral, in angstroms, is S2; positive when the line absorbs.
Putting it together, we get 1.0 angstroms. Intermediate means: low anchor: 11.6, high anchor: 11.3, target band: 10.8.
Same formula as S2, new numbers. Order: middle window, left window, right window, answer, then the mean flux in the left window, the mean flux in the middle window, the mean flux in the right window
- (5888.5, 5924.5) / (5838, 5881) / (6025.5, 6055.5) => 5.6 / 11.6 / 9.84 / 11.8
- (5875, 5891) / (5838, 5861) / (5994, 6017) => 2.1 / 11.8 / 10.2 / 11.4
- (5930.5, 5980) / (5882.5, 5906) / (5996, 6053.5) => -5.0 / 9.12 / 11.3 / 11.5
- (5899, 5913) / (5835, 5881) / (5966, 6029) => 1.5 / 11.7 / 10.3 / 11.3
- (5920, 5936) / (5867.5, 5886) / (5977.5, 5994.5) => 0.1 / 11.1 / 11.1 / 11.3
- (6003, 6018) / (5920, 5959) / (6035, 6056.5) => 0.3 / 11.2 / 11.4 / 11.8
